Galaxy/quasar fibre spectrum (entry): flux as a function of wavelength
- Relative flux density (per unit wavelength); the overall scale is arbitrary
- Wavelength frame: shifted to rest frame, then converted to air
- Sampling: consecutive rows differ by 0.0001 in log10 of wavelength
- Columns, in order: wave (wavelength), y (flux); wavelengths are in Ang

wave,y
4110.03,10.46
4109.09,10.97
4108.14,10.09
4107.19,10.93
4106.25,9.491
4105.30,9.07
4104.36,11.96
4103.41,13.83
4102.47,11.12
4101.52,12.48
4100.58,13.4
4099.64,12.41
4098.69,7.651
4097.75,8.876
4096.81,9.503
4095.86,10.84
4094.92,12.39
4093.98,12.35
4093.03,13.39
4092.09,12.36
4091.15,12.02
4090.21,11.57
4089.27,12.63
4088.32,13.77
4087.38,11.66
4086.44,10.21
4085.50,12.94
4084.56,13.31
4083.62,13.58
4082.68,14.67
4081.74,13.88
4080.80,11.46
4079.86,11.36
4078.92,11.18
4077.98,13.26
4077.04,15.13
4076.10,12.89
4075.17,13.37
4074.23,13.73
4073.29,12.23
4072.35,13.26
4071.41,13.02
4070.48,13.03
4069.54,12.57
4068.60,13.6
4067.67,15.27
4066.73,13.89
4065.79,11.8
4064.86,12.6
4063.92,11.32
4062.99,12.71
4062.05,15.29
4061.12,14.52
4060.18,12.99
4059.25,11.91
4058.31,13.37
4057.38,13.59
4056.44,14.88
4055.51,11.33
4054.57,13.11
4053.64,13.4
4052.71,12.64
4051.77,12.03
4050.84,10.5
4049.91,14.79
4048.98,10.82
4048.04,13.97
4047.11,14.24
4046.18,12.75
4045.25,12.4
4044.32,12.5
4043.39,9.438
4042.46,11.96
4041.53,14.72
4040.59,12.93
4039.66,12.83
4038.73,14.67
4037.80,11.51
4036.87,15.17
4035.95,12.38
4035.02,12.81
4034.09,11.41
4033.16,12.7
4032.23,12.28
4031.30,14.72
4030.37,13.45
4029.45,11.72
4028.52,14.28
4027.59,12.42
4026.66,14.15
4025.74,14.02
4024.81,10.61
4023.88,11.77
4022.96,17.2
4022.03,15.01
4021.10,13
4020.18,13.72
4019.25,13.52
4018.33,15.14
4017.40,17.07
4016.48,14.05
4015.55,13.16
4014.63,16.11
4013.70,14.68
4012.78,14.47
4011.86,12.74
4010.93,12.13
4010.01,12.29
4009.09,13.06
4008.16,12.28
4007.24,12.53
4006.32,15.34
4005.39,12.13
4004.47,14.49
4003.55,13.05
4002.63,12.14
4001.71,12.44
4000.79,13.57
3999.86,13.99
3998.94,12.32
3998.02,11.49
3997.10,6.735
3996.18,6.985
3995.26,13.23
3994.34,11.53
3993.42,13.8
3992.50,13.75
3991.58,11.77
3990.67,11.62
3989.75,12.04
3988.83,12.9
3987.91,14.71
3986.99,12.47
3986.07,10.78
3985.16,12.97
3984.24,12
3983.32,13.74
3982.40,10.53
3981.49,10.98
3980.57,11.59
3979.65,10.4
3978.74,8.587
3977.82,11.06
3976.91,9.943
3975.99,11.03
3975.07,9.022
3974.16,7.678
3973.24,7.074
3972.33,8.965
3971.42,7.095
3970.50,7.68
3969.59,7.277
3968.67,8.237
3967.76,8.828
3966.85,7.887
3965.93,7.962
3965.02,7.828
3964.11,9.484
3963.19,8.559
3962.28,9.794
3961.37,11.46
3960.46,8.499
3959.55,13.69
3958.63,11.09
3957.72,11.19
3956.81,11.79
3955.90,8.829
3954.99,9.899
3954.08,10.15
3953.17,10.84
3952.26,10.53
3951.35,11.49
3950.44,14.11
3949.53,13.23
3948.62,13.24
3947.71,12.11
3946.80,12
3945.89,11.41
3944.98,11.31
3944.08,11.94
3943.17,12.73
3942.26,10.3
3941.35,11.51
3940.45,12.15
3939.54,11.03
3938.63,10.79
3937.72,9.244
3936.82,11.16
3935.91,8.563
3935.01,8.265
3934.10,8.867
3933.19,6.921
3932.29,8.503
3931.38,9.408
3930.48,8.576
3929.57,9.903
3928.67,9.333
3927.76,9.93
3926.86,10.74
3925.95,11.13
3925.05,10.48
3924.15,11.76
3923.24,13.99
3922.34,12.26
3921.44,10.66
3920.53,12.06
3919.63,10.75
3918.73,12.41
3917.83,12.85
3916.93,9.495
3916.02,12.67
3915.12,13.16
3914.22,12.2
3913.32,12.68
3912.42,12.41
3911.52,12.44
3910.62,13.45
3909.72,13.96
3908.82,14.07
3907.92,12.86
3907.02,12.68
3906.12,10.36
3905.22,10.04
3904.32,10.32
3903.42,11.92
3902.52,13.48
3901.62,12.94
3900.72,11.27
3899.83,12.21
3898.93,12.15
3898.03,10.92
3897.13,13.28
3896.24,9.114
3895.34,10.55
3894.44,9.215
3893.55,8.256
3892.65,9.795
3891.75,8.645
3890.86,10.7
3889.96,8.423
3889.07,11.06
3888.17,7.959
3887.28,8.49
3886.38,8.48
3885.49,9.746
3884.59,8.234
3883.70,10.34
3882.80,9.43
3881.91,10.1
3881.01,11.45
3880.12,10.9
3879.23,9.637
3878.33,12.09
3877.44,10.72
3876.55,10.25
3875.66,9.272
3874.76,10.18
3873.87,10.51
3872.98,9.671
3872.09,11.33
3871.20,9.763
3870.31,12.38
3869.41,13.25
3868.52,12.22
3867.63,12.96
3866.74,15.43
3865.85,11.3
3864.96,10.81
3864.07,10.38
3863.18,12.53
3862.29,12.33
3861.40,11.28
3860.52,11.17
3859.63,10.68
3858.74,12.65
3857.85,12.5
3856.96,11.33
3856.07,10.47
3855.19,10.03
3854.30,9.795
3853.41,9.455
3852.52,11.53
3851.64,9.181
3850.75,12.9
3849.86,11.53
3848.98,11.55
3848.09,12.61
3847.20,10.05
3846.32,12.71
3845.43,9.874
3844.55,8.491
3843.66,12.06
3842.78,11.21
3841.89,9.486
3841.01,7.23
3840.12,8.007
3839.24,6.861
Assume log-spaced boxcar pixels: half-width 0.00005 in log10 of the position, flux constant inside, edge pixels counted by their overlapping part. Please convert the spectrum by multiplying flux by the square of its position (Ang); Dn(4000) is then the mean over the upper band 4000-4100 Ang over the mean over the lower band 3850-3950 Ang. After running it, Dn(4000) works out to 1.27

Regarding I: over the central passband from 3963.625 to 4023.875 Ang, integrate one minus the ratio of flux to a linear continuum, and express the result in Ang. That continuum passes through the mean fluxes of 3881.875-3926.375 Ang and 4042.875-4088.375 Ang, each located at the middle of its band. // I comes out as 2.01 Ang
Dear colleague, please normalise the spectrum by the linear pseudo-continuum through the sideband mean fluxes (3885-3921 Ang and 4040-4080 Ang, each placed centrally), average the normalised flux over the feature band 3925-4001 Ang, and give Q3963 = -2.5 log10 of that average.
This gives 0.13 mag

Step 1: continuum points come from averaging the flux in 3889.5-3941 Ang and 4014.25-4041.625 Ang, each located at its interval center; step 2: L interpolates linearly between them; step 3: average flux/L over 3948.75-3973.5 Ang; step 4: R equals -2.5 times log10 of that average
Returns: 0.220 mag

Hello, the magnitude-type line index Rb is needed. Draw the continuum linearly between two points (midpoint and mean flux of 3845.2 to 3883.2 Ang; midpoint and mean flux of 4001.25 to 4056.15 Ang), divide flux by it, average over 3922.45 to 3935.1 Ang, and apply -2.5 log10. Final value 0.20 mag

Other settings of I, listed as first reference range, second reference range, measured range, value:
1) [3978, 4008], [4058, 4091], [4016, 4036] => -1.8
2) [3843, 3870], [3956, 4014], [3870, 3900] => 3.3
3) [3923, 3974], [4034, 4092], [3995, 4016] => -2.1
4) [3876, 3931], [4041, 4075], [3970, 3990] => 2.3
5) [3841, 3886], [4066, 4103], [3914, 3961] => 2.0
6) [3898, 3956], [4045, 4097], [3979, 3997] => 0.2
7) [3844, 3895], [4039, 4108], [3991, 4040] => -4.5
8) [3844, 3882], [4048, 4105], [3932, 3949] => 1.5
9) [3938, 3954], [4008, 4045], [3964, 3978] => 4.3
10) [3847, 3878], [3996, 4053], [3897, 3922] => -0.7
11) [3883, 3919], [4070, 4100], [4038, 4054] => -0.9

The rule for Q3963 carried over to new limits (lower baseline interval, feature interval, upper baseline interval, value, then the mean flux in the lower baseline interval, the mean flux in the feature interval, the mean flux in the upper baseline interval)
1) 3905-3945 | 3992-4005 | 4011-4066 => 0.04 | 11.2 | 12.1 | 13.2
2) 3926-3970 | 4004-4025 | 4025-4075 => -0.15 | 10.3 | 13.8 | 13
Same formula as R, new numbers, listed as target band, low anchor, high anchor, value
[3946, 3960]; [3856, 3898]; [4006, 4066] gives 0.026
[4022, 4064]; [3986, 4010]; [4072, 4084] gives -0.022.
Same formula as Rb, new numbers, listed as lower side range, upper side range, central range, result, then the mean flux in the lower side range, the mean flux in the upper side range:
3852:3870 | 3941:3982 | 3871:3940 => 0.03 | 11.6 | 10.2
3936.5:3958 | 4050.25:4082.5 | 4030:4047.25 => -0.02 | 11.4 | 13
